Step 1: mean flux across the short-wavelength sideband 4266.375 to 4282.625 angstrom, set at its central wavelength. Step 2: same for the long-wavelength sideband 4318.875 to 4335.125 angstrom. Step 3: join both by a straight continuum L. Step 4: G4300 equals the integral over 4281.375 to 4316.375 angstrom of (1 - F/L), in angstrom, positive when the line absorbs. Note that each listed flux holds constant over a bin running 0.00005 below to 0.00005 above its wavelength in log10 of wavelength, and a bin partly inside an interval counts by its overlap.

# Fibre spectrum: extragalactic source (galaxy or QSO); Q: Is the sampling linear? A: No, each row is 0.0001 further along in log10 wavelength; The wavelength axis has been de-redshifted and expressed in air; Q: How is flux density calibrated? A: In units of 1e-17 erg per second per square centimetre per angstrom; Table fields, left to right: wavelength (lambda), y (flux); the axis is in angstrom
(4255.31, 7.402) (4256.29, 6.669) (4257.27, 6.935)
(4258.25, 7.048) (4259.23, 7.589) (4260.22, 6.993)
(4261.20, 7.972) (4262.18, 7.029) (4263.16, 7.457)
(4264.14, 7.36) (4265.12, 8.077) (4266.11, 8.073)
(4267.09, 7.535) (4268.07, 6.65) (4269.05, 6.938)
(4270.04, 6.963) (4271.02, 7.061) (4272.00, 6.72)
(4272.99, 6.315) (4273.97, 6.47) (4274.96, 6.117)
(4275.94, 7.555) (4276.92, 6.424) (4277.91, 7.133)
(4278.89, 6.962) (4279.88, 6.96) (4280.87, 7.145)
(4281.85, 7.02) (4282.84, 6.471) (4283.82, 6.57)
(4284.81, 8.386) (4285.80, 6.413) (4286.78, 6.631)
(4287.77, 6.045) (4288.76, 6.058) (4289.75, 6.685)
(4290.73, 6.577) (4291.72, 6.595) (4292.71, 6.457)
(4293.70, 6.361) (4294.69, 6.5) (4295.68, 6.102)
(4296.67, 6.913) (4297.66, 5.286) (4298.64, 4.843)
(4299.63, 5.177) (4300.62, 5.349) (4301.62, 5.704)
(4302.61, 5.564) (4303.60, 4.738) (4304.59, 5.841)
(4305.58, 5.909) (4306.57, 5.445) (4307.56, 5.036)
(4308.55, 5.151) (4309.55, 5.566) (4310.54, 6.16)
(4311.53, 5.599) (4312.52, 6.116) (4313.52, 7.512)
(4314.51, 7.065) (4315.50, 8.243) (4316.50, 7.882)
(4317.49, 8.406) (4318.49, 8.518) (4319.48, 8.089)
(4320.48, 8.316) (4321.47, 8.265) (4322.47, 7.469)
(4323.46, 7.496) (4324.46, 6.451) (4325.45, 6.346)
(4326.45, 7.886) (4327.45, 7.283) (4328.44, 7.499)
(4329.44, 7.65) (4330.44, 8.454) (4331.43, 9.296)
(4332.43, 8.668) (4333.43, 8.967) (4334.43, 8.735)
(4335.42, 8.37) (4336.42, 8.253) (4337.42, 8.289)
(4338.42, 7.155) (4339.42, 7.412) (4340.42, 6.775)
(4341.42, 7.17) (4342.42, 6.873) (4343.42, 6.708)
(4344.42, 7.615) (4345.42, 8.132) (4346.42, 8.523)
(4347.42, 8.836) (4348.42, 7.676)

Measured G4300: 5.6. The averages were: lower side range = 6.88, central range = 6.19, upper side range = 7.94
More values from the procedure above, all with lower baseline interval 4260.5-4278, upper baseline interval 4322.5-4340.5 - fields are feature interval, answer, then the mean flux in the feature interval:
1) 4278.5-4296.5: 1.60 angstrom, 6.66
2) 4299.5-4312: 3.40 angstrom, 5.49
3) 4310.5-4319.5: 0.32 angstrom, 7.38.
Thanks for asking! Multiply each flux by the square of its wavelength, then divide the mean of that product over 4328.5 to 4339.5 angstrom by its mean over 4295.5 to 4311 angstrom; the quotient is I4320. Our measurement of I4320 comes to 1.52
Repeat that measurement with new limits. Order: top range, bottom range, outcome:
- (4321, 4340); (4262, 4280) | 1.15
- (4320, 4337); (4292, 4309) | 1.42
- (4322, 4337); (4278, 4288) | 1.18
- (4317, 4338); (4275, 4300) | 1.25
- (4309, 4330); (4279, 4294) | 1.11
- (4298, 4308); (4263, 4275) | 0.77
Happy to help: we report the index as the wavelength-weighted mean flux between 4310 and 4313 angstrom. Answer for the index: 5.97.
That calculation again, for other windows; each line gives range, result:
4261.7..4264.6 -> 7.29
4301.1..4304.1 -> 5.32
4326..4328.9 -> 7.56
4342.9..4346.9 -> 7.74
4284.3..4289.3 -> 6.7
